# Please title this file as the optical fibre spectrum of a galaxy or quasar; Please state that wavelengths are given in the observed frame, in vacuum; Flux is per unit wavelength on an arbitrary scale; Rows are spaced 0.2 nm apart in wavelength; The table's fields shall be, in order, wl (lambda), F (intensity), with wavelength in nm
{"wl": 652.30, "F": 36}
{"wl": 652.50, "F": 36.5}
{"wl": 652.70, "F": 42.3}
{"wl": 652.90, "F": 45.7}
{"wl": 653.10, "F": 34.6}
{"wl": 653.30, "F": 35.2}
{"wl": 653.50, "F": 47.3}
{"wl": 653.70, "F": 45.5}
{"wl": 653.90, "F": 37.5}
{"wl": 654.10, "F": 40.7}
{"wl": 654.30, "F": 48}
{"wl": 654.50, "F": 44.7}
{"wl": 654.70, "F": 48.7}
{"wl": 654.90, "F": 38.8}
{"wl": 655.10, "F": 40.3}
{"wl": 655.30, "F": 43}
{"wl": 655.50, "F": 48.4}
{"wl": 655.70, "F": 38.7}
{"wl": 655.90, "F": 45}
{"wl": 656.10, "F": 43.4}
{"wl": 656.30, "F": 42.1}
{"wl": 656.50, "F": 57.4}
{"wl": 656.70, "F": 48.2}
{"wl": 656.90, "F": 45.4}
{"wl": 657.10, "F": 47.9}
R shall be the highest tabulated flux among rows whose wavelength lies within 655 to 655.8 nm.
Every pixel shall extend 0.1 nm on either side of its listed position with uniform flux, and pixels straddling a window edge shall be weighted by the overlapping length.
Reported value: 48.4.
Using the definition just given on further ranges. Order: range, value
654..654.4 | 48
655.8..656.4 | 45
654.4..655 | 48.7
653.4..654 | 47.3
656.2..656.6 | 57.4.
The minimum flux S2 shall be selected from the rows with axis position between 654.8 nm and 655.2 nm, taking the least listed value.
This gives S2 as 38.8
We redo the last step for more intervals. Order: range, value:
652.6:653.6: 34.6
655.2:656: 38.7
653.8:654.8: 37.5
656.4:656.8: 48.2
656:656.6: 42.1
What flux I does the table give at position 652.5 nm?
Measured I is 36.5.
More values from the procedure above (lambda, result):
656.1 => 43.4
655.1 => 40.3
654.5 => 44.7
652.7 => 42.3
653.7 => 45.5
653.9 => 37.5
